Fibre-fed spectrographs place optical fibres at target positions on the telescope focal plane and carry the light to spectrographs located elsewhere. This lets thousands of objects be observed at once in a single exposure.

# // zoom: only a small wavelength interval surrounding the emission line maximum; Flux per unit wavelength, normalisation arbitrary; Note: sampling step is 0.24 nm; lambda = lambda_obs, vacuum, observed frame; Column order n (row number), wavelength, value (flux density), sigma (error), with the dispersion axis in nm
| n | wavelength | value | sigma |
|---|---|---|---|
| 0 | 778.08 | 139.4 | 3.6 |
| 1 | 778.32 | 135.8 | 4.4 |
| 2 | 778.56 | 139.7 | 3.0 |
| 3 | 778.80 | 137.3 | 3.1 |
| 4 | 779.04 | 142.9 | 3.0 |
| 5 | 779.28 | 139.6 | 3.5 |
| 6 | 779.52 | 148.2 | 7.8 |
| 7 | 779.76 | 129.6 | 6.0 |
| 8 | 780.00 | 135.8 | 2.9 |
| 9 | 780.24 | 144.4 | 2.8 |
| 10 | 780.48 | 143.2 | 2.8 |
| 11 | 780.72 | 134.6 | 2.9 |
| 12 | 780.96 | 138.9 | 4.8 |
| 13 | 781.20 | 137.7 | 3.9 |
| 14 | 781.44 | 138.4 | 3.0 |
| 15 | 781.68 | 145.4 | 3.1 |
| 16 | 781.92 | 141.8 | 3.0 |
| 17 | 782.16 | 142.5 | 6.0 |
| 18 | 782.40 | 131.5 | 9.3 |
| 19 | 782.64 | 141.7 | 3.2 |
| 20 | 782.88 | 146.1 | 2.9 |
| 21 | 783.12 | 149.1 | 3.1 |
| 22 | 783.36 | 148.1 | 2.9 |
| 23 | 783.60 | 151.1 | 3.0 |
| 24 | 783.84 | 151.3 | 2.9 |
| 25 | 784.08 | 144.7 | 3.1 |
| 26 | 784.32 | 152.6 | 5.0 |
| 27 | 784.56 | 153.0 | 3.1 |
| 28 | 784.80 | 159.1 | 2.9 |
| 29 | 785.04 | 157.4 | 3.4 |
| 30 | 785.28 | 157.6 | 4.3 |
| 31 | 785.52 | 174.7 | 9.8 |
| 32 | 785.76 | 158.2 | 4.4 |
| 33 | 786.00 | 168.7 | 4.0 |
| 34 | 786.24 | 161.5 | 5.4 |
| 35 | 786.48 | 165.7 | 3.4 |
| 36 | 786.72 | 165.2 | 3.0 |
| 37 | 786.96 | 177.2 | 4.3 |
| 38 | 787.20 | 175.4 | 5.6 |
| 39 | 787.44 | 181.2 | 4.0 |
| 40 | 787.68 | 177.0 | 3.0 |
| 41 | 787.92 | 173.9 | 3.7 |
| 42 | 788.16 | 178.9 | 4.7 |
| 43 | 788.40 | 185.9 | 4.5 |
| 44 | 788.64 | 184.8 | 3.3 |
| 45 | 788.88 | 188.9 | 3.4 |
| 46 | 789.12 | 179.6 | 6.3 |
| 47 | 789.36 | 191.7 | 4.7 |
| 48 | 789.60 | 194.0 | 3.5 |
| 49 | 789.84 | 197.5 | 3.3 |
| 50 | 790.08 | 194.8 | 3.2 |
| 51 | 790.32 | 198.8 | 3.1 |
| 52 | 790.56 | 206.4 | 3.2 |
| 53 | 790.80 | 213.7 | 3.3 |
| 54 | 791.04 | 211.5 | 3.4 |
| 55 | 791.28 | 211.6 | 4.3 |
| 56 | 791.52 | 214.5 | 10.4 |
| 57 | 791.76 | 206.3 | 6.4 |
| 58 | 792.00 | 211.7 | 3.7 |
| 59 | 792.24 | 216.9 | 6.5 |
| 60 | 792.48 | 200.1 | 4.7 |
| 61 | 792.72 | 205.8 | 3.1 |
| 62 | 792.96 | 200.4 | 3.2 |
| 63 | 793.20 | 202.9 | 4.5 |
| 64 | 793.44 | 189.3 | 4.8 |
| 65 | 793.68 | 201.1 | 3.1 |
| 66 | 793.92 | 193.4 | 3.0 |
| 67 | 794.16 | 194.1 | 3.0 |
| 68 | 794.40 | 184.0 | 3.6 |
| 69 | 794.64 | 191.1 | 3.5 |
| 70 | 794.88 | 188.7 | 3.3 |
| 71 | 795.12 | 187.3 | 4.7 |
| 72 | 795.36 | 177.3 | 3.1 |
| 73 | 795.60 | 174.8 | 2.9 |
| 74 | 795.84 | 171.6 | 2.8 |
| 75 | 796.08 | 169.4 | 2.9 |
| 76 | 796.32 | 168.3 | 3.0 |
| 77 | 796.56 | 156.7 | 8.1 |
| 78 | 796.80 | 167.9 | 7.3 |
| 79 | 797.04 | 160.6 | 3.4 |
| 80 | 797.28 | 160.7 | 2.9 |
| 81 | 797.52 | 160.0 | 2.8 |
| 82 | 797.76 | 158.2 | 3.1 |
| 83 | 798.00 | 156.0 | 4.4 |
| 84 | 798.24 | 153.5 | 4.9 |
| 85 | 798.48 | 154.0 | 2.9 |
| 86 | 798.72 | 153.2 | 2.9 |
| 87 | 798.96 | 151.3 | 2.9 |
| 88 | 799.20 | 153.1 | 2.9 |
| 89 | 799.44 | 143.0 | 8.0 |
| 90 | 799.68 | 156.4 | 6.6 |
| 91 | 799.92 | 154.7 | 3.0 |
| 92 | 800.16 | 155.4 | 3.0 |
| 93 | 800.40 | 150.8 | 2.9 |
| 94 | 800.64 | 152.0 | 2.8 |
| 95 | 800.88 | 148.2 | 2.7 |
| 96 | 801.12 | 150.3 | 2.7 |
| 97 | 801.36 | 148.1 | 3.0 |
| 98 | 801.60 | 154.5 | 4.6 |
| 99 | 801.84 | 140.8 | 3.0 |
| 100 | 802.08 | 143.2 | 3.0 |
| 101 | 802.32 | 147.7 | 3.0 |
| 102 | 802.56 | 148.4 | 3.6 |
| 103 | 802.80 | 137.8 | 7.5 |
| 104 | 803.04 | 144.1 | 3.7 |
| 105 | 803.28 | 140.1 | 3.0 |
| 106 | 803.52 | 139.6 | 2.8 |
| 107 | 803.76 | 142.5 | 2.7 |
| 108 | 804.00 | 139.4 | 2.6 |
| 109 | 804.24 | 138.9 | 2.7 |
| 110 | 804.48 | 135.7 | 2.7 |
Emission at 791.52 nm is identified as Mg II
